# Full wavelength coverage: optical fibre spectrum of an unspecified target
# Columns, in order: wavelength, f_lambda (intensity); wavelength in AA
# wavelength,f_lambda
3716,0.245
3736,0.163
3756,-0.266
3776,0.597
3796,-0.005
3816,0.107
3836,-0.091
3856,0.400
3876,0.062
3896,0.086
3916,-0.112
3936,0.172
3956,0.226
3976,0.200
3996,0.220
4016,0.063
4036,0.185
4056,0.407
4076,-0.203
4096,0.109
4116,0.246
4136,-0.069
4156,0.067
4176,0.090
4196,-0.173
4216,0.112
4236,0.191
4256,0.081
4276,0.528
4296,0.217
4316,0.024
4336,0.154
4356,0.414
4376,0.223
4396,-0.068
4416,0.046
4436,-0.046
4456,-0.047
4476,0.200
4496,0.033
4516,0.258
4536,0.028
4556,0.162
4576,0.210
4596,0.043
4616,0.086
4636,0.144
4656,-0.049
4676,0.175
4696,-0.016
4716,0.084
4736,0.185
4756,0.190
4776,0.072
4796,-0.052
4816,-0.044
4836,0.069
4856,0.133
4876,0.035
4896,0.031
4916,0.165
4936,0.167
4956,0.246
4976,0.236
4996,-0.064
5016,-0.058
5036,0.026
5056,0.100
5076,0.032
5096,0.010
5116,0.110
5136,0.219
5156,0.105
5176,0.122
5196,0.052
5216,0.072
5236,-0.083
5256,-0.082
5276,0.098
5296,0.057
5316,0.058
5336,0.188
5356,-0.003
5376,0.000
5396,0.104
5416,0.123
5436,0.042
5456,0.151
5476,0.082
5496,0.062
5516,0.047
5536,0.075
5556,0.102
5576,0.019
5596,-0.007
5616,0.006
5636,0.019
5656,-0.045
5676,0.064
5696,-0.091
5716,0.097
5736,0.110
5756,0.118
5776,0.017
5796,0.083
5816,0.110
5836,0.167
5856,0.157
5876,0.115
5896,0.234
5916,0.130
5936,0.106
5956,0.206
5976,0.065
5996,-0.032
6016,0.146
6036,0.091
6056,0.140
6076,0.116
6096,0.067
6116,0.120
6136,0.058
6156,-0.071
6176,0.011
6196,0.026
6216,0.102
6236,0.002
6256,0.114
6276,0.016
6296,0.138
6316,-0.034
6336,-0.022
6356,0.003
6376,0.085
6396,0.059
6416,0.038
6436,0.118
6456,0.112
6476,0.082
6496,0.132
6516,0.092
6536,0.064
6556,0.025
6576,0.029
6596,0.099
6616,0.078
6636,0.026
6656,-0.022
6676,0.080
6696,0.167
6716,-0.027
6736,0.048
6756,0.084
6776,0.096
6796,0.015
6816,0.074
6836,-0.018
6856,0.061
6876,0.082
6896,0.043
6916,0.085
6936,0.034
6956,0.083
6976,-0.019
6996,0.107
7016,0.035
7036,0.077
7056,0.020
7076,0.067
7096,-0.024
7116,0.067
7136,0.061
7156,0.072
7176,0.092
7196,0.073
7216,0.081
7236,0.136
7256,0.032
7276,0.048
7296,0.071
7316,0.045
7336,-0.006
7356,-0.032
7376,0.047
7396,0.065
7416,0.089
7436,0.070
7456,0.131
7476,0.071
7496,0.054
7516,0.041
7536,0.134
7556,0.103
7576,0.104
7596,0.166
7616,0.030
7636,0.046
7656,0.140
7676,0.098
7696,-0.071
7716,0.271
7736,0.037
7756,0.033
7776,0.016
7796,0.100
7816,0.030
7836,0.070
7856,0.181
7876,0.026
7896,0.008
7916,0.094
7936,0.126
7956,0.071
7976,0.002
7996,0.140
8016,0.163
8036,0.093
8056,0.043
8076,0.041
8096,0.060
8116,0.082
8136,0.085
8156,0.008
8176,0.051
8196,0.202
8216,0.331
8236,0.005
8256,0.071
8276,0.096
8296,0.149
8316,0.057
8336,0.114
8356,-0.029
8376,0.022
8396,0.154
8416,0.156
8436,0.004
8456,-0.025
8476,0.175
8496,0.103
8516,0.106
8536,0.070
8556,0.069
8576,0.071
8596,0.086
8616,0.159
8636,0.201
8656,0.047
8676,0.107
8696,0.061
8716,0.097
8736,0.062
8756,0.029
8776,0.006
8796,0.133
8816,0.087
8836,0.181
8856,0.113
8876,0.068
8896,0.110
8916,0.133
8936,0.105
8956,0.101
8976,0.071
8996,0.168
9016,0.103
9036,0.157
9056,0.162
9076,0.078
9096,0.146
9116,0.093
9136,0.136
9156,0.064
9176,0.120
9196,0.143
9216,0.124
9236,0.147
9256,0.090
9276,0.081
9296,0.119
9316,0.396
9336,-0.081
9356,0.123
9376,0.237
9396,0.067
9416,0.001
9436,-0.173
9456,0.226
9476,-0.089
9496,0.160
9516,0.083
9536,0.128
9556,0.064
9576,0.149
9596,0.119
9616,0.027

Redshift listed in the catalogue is 1.201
